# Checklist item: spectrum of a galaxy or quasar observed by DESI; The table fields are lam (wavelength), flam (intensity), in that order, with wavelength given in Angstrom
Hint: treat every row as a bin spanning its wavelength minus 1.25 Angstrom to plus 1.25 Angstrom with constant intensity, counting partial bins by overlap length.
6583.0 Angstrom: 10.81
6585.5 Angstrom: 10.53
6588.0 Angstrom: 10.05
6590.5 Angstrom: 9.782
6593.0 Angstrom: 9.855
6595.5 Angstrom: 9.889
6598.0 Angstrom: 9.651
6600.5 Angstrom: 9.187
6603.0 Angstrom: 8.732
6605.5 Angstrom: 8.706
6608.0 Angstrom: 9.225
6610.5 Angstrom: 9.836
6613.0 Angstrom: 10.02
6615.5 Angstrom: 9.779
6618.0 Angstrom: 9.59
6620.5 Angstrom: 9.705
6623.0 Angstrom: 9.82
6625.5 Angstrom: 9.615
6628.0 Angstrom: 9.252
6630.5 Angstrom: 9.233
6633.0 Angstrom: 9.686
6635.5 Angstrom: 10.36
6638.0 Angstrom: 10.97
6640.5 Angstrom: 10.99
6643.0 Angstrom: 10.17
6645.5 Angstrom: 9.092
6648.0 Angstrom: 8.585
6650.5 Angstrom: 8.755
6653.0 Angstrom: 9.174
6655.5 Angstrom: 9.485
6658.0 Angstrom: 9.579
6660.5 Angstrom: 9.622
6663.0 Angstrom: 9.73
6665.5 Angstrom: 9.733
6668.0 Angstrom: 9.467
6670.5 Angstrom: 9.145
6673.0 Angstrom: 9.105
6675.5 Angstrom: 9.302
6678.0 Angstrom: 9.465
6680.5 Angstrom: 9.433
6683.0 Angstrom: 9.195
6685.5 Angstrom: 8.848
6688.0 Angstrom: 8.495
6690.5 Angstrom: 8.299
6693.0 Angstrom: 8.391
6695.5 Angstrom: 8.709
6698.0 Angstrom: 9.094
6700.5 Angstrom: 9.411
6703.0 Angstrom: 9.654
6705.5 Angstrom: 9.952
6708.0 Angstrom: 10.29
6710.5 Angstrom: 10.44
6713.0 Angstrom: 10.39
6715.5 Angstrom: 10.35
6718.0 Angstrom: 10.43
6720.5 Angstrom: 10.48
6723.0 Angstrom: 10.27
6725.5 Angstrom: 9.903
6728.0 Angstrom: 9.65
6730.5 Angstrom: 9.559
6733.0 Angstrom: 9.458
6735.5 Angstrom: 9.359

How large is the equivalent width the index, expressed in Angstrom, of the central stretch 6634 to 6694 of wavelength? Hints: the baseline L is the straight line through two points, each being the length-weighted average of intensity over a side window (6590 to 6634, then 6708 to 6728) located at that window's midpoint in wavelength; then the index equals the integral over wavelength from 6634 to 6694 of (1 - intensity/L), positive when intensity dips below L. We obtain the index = 3.0 Angstrom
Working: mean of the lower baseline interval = 9.53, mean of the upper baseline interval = 10.3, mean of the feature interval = 9.4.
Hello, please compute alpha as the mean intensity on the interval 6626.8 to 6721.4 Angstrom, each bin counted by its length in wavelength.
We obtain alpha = 9.54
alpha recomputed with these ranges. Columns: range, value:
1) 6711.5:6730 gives 10.2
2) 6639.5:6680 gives 9.45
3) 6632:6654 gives 9.76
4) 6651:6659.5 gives 9.36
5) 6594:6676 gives 9.55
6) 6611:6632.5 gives 9.64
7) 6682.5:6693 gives 8.64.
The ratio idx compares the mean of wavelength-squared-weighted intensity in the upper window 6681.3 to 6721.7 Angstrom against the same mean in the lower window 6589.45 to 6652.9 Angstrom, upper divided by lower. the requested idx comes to 1.02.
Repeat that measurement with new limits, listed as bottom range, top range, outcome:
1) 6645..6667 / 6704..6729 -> 1.12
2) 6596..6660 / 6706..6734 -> 1.09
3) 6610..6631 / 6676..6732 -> 1.02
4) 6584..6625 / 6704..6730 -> 1.09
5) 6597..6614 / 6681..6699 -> 0.96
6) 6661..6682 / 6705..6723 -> 1.11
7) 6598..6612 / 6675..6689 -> 1.02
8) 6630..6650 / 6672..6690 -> 0.93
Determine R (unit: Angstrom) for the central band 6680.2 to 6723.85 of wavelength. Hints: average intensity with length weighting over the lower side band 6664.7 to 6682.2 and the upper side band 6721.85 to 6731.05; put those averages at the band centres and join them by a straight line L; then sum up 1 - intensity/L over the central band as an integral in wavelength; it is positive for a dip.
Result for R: 0.4 Angstrom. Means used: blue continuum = 9.36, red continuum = 9.86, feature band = 9.56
